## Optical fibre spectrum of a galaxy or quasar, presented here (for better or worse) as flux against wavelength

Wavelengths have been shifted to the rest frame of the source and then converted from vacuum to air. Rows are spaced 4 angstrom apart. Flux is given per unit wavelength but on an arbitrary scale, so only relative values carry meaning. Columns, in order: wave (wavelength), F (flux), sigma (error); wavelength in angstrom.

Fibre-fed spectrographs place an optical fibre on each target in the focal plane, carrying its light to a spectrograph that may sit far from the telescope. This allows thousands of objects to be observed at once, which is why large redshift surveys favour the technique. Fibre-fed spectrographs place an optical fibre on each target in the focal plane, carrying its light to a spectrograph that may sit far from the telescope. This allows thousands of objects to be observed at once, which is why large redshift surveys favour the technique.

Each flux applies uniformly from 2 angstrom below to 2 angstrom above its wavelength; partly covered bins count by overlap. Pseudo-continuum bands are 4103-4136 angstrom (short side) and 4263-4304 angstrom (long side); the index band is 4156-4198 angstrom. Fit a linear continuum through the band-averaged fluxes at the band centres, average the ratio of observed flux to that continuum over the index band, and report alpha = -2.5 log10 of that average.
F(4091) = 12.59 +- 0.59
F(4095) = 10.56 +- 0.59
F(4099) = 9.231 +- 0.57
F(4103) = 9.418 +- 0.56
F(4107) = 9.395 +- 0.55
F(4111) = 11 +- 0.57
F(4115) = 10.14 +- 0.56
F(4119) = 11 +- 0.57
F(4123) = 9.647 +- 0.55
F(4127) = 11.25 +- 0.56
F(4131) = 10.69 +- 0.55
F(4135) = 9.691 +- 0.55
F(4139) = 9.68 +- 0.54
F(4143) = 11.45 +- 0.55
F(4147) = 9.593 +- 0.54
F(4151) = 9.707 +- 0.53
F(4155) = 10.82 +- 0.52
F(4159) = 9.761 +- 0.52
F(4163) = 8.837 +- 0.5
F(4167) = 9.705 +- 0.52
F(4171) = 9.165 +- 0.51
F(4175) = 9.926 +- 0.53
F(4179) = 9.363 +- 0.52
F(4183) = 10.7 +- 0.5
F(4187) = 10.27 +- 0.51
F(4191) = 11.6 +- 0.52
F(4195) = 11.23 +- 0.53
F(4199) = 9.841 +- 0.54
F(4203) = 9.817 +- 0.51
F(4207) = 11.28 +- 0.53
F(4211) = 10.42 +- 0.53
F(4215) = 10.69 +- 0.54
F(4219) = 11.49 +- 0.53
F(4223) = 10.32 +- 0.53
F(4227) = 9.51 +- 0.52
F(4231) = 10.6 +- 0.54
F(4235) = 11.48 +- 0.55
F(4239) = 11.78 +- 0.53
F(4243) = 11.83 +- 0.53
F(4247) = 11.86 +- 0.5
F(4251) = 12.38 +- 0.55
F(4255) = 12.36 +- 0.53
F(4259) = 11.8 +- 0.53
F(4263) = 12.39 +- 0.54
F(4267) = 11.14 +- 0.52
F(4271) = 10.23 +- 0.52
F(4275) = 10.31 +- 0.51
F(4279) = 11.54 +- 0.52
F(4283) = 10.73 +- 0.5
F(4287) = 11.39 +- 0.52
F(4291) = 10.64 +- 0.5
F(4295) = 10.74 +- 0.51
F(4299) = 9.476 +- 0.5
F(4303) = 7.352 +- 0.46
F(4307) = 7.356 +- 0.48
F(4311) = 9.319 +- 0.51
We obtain 0.034 mag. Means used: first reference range 10.3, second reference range 10.5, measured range 10.1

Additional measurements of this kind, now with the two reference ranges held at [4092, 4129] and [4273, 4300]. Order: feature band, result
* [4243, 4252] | -0.13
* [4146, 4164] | 0.06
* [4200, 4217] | 0.00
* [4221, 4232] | 0.05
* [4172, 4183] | 0.07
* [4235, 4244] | -0.11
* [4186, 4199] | -0.04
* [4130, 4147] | 0.01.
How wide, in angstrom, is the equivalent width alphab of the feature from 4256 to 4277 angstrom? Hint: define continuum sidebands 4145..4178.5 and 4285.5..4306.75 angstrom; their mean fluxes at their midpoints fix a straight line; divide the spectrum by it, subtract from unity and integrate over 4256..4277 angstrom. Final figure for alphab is -3.4 angstrom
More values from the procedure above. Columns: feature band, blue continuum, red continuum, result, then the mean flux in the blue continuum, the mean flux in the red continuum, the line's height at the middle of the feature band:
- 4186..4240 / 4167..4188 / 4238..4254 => 1.1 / 9.85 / 12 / 11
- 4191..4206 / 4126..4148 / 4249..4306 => 0.1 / 10.4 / 10.8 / 10.6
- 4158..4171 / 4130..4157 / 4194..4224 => 1.2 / 10.2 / 10.6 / 10.3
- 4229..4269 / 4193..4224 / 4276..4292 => -3.3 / 10.6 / 11.1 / 10.9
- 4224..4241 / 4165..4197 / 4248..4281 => 0.4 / 10.2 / 11.5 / 11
